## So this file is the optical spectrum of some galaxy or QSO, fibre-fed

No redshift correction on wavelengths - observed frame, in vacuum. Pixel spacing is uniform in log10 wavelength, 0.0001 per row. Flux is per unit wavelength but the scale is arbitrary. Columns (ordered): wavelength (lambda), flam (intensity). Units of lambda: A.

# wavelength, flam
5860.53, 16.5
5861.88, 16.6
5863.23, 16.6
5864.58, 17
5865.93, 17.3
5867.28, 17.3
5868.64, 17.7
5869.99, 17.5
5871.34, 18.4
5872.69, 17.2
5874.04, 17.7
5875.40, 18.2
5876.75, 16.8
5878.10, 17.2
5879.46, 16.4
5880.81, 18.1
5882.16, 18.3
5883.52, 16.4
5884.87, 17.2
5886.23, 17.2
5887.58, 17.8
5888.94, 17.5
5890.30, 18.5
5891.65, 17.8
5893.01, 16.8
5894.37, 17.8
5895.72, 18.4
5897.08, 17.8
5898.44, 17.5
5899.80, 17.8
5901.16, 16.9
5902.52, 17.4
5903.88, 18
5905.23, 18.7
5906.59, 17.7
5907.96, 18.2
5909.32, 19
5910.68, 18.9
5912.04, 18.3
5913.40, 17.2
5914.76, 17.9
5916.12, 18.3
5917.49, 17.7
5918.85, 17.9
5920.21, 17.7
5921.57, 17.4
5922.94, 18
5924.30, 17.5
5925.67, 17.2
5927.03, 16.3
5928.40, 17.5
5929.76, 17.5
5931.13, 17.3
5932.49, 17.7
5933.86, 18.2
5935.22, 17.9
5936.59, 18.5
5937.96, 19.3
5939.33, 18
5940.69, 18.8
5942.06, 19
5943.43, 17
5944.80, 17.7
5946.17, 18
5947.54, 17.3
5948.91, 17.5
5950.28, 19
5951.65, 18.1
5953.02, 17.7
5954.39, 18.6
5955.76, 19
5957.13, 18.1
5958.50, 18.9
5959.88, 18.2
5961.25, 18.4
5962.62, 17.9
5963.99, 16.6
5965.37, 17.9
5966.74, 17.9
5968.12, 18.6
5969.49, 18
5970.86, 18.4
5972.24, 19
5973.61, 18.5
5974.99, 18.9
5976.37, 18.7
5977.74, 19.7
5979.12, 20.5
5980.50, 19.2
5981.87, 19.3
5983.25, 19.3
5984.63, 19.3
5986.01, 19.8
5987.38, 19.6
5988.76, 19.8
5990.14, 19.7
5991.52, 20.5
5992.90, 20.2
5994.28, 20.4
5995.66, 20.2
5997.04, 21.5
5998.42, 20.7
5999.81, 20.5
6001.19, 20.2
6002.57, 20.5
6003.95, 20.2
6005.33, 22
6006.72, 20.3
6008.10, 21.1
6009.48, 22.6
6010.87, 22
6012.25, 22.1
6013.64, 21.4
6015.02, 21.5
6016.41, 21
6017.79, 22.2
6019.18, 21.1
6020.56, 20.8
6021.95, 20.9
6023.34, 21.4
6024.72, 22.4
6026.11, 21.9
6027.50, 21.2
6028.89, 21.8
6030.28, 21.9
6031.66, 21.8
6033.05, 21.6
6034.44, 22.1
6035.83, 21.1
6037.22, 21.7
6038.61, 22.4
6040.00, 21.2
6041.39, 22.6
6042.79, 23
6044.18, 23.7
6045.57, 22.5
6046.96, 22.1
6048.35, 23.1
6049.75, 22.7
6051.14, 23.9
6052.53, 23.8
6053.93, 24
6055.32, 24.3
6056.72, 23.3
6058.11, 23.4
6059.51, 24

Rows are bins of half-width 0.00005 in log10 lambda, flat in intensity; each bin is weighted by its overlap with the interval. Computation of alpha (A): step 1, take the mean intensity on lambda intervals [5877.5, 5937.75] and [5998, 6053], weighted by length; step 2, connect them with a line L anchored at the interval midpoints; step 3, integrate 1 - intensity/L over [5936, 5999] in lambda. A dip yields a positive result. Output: 3.0 A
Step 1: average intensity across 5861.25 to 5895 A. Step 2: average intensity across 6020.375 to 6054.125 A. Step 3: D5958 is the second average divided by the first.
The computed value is 1.3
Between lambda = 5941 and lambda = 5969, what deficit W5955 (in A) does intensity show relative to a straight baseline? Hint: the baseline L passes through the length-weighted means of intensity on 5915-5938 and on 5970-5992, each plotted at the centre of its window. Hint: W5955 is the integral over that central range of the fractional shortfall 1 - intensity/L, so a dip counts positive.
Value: 0.75 A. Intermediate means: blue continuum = 17.7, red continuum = 19.4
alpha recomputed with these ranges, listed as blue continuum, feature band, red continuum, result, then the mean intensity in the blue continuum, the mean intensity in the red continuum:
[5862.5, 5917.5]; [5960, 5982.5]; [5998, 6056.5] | 1.8 A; 17.7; 21.9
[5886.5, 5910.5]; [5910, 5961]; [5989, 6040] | 2.6 A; 17.9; 21.2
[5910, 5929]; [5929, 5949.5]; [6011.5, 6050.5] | 0.5 A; 17.7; 21.9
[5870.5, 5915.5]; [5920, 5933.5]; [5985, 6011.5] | 0.9 A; 17.7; 20.6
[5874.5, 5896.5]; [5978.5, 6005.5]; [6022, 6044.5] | 0.7 A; 17.5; 21.9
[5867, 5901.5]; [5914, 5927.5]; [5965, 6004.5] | 0.5 A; 17.6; 19.6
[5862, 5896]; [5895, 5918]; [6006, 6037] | 0.3 A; 17.5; 21.6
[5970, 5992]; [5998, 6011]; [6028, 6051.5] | -0.3 A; 19.4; 22.3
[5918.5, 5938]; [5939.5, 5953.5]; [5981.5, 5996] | 0.2 A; 17.7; 19.8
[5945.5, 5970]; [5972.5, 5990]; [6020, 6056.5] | 0.0 A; 18.1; 22.3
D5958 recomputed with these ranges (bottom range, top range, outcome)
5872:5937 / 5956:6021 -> 1.12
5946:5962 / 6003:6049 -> 1.19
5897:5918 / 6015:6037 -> 1.20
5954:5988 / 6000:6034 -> 1.14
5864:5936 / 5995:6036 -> 1.21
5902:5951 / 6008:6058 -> 1.24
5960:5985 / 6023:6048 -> 1.18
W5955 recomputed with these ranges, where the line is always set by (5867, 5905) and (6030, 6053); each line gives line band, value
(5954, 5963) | 0.6 A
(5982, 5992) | 0.5 A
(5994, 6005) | 0.3 A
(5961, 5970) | 1.0 A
